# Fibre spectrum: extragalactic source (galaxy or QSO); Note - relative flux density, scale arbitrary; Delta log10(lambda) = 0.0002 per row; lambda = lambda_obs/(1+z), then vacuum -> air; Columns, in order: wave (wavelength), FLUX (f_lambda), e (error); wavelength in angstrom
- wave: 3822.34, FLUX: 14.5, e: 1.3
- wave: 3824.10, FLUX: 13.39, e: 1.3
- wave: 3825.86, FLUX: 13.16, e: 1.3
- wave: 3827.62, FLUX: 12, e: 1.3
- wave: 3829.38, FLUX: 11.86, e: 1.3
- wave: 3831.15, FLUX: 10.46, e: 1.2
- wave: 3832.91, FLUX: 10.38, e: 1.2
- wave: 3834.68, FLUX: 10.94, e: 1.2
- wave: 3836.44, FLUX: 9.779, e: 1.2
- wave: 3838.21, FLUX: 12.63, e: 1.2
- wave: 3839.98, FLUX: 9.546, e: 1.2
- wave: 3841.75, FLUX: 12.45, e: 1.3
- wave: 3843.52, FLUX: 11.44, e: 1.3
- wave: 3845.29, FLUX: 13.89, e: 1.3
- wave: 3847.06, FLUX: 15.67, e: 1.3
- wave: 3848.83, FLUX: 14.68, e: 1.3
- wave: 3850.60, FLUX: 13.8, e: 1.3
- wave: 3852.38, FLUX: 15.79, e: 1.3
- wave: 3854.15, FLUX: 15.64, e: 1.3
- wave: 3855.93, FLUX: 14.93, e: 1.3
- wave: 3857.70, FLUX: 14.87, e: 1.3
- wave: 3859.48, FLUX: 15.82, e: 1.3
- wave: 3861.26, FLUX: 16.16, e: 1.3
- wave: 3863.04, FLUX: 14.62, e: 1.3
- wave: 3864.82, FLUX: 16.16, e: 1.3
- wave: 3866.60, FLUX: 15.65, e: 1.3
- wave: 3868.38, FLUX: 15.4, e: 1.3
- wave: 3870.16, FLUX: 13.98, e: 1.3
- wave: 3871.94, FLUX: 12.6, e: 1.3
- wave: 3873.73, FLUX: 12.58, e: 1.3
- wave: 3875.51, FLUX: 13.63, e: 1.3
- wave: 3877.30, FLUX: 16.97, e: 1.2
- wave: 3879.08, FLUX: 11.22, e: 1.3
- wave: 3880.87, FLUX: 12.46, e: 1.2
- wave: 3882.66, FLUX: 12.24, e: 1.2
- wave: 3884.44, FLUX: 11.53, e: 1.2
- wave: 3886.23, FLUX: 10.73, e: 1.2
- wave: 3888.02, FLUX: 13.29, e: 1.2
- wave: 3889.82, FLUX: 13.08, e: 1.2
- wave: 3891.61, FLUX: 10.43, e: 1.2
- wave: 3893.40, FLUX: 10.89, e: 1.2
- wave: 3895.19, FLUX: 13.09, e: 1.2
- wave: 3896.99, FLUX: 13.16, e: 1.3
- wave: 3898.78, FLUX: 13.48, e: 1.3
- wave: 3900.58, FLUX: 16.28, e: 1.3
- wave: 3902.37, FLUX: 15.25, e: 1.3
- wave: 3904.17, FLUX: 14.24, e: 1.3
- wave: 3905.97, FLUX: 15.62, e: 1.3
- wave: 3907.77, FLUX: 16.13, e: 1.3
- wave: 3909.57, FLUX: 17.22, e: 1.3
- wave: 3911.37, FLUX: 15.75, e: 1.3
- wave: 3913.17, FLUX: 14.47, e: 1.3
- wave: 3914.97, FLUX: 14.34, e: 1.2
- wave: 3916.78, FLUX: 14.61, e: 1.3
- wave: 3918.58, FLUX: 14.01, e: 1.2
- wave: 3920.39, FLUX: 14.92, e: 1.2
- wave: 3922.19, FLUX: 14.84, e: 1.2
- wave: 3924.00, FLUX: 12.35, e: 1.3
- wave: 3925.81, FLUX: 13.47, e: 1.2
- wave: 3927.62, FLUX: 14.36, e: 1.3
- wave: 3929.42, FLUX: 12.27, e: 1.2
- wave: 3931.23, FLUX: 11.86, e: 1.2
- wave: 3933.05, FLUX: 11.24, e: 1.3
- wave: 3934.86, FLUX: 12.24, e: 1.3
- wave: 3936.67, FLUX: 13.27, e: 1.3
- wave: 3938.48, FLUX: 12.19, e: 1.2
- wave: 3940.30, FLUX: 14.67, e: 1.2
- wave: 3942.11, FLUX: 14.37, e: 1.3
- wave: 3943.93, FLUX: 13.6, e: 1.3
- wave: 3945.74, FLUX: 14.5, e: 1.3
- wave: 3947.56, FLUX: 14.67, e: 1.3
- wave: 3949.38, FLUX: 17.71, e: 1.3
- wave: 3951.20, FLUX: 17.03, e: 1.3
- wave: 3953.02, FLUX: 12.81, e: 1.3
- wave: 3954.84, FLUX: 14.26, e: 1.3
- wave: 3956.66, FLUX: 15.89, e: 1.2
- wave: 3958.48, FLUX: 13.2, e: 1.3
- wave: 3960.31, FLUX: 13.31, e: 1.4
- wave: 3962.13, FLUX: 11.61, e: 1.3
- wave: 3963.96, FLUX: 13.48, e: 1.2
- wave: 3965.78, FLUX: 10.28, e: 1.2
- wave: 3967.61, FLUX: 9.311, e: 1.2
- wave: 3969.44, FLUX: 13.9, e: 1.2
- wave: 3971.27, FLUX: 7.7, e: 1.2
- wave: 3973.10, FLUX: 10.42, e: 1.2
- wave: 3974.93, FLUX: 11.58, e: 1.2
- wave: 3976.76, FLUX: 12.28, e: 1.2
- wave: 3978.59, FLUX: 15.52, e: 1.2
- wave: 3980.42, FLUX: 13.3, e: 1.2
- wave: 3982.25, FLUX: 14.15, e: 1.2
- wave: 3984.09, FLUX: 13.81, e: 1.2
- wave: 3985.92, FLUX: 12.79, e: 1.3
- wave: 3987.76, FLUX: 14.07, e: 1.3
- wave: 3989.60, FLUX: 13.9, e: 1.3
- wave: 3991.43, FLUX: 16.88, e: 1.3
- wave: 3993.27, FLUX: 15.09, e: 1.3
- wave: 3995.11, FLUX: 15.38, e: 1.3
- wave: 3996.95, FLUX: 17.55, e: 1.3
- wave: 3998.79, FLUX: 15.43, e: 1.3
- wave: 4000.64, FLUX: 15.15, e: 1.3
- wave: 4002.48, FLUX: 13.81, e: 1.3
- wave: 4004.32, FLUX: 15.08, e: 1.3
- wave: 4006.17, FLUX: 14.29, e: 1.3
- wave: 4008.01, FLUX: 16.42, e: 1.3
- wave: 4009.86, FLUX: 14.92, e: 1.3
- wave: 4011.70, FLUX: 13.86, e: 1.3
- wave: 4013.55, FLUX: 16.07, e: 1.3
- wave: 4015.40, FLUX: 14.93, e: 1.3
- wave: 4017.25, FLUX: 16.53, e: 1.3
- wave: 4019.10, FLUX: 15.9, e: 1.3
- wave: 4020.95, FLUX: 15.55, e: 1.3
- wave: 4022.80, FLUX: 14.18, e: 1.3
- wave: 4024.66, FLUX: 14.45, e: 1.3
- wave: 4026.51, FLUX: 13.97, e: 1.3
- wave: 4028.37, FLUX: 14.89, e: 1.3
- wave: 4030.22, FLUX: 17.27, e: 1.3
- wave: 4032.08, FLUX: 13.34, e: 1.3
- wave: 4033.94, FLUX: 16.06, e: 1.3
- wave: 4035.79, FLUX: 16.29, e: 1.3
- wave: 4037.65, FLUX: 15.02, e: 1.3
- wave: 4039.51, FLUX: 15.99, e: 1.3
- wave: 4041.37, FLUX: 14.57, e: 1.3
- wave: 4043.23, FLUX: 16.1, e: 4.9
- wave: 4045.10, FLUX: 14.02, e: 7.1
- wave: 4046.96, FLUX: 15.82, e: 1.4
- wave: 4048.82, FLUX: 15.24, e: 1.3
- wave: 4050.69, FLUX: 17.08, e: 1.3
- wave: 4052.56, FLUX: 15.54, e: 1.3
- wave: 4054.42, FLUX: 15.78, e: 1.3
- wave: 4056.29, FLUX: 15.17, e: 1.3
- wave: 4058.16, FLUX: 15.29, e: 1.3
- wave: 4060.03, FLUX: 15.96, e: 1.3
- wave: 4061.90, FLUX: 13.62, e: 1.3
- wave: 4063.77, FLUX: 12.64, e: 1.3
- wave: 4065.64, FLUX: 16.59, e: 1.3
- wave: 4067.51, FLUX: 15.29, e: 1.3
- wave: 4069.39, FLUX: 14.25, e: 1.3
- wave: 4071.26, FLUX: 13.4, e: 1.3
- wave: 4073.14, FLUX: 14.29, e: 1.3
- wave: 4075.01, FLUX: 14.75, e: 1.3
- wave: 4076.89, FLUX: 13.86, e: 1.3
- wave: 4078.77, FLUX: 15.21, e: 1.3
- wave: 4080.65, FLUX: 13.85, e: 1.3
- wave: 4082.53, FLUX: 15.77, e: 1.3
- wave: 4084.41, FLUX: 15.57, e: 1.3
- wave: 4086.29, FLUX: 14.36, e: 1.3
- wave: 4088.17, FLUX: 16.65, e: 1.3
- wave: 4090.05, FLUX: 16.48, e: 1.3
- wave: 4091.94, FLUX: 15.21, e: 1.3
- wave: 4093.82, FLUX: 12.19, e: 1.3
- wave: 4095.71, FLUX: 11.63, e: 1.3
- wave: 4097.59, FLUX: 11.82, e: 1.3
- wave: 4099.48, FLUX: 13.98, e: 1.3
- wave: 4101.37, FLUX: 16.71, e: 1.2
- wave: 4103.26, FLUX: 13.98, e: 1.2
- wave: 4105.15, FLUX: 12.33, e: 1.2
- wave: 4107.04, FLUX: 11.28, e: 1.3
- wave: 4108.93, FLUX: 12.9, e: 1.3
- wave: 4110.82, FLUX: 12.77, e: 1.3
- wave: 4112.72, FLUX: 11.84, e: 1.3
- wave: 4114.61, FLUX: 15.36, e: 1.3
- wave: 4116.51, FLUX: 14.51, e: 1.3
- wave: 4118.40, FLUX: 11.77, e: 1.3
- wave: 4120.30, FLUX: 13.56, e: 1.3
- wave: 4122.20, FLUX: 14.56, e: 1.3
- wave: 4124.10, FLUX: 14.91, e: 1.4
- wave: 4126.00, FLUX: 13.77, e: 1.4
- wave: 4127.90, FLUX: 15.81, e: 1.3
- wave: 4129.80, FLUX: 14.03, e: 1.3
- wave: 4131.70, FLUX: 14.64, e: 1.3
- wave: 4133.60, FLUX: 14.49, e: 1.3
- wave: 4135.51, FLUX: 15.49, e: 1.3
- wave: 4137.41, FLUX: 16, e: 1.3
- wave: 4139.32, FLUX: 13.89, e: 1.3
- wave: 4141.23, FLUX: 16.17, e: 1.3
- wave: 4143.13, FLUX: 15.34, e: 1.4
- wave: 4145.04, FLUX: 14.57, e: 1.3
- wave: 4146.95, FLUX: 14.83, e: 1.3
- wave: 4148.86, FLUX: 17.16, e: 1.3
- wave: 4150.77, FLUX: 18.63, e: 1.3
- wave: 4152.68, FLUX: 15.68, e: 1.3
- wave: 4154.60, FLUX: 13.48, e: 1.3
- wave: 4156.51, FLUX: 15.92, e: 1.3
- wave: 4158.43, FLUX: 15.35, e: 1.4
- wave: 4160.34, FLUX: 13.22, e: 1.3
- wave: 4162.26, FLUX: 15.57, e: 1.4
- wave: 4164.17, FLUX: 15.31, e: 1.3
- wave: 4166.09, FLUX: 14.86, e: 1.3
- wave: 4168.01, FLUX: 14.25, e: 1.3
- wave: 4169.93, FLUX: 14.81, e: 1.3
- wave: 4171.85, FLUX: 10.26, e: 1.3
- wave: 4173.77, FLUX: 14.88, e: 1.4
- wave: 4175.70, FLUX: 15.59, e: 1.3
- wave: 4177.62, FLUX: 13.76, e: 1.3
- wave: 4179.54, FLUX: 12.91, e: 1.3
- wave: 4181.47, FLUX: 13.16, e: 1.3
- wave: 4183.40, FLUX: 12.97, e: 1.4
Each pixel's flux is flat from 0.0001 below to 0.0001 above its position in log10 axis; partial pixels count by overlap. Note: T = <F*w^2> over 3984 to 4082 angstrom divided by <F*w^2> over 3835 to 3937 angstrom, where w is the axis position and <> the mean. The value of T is 1.18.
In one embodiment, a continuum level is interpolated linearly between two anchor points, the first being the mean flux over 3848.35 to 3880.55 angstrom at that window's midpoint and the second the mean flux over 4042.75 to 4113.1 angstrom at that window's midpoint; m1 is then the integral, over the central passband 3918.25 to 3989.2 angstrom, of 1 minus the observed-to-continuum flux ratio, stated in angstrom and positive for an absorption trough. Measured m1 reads 6.4 angstrom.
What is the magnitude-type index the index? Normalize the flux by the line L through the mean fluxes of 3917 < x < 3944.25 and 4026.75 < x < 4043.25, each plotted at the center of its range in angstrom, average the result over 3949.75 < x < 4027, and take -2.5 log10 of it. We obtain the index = 0.032 mag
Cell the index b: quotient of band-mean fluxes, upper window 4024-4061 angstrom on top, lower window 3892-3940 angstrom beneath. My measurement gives 1.11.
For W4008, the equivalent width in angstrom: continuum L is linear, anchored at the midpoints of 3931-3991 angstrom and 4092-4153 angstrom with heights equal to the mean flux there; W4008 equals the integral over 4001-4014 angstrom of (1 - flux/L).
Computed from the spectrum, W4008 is -1.31 angstrom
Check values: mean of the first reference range 13.2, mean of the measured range 14.9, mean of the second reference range 14.3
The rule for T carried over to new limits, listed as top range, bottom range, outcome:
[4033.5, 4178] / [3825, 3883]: 1.24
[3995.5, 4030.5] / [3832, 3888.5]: 1.22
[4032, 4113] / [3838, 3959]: 1.14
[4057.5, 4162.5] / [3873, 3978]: 1.19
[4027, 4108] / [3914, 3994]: 1.16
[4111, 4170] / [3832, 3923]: 1.22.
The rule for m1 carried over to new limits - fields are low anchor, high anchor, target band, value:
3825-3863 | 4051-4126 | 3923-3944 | 0.9 angstrom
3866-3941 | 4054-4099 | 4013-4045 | -2.3 angstrom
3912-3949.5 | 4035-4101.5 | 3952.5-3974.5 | 2.9 angstrom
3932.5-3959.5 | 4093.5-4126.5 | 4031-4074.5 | -4.7 angstrom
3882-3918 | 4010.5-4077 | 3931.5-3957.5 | 0.2 angstrom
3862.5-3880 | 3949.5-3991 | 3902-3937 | -1.1 angstrom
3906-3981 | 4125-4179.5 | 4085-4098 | 0.3 angstrom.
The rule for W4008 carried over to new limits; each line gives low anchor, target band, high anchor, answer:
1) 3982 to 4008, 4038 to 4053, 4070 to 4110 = -1.1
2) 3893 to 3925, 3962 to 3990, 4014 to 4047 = 4.8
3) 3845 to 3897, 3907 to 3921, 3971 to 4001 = -1.3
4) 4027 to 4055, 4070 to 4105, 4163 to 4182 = 1.4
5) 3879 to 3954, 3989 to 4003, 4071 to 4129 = -1.6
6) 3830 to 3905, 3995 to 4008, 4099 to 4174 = -1.3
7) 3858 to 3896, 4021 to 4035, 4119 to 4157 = -0.5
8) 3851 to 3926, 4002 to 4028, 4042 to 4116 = -1.2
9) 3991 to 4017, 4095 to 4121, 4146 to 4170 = 3.6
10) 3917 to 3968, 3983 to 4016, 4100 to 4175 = -2.7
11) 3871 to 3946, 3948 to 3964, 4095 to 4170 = -0.8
